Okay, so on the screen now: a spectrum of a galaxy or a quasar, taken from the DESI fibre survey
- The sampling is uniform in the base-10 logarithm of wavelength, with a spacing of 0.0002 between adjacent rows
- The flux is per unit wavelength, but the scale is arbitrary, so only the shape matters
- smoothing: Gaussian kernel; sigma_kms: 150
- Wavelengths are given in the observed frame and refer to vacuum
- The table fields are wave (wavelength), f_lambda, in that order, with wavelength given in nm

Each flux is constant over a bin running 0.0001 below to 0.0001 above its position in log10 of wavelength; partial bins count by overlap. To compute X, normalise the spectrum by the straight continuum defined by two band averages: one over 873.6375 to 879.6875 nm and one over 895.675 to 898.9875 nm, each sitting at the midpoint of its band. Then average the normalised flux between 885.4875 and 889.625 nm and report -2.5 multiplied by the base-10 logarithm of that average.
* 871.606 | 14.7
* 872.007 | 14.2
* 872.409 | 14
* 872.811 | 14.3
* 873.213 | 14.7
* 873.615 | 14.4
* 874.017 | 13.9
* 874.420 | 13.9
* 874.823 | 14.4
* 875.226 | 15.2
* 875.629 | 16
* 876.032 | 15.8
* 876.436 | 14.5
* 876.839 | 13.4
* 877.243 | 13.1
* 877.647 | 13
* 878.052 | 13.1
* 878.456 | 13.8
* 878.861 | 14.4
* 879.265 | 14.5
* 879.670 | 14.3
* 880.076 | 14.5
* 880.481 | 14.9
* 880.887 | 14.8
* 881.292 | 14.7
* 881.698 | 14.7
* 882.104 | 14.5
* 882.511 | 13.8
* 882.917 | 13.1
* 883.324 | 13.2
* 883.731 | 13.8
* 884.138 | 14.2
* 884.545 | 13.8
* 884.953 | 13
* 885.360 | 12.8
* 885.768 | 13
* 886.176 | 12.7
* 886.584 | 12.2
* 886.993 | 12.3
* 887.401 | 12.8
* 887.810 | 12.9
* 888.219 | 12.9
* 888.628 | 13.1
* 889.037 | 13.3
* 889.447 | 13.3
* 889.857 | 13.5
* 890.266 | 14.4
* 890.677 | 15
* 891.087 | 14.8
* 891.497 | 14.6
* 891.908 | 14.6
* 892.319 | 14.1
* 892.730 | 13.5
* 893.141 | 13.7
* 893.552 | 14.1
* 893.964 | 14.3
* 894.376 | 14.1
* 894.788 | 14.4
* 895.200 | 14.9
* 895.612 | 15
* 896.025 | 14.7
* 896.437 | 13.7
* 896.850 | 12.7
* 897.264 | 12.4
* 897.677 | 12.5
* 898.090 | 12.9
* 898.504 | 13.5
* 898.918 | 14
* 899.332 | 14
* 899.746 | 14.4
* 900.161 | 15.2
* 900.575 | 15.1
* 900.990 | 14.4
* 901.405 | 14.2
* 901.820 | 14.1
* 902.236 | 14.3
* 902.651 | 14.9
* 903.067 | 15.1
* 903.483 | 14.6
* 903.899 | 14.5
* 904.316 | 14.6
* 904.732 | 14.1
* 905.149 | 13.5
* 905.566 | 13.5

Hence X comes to 0.07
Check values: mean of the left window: 14.2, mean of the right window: 13.3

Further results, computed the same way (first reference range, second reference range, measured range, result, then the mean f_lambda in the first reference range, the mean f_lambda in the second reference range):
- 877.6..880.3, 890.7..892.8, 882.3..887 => 0.08 mag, 14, 14.4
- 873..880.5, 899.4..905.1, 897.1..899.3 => 0.11 mag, 14.3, 14.5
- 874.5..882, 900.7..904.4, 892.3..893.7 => 0.05 mag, 14.4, 14.5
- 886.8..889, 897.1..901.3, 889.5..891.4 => -0.10 mag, 12.8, 13.9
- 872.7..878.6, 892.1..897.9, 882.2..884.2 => 0.04 mag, 14.2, 13.9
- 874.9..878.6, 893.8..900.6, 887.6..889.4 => 0.08 mag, 14.2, 14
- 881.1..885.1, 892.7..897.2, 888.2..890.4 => 0.04 mag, 13.9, 14.1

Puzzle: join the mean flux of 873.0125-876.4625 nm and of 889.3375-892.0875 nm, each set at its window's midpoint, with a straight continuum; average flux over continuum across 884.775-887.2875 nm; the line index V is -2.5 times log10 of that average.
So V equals 0.14 mag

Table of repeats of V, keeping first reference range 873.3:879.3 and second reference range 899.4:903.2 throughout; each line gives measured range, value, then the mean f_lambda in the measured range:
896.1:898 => 0.125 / 13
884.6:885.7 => 0.105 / 13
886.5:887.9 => 0.149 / 12.5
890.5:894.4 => 0.014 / 14.3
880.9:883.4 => 0.016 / 14.1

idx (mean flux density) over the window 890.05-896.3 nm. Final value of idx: 14.4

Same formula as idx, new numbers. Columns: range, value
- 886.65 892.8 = 13.6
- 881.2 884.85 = 13.9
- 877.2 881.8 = 14.2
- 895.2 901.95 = 14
